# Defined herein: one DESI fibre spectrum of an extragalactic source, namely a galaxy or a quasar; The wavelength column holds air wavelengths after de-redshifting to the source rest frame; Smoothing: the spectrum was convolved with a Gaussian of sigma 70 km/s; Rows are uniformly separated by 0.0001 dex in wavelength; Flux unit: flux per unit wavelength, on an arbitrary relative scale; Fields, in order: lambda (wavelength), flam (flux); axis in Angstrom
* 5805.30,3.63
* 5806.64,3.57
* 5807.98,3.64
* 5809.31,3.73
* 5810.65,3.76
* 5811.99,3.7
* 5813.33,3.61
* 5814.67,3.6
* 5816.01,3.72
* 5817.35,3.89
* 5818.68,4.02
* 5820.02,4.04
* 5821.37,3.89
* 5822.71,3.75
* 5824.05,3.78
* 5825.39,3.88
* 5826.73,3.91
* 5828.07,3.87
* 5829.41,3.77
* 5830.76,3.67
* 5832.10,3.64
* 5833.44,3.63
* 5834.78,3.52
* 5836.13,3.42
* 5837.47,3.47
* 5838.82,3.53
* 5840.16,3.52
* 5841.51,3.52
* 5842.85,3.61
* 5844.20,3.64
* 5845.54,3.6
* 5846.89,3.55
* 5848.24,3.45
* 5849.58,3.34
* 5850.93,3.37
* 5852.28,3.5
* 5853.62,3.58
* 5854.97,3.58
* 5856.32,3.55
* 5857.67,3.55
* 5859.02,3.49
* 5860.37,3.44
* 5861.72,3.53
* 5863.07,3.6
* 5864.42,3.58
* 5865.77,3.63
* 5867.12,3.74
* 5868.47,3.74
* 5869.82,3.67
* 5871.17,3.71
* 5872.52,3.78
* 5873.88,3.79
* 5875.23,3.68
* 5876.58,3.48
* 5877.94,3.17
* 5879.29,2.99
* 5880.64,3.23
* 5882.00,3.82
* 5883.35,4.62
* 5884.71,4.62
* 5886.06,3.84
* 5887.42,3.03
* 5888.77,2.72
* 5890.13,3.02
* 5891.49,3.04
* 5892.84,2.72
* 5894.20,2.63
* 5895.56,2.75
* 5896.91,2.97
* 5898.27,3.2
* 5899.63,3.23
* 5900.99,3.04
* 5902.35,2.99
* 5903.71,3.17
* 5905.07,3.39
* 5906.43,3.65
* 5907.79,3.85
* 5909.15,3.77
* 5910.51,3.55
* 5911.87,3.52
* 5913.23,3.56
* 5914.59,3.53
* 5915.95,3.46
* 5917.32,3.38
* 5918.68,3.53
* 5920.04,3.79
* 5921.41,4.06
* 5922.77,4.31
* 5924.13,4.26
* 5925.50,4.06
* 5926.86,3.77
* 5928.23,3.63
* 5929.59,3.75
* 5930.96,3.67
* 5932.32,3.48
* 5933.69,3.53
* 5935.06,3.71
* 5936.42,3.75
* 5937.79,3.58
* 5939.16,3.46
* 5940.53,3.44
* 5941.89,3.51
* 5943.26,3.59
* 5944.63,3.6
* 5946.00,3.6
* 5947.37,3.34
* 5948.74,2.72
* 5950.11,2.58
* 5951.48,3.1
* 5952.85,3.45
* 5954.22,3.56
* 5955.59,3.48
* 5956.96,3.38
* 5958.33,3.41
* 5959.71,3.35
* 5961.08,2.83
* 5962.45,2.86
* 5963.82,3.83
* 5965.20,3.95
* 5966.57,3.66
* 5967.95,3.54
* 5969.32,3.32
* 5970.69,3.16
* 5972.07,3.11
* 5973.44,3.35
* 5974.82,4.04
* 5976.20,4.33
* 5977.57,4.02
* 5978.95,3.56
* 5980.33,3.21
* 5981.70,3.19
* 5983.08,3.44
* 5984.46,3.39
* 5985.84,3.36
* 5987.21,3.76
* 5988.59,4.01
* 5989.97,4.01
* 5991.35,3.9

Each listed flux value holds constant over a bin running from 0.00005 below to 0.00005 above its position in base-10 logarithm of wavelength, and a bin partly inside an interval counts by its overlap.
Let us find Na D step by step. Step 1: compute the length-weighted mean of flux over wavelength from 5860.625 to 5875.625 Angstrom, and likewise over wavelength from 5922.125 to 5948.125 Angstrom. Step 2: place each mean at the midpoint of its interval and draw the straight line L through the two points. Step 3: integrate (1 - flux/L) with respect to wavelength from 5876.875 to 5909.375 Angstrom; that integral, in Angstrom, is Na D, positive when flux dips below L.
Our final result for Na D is 3.3 Angstrom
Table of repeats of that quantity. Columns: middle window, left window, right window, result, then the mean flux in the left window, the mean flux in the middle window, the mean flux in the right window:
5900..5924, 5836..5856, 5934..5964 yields -1.1 Angstrom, 3.52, 3.57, 3.36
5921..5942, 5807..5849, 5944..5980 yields -1.6 Angstrom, 3.69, 3.75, 3.43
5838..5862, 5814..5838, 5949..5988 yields 1.2 Angstrom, 3.75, 3.52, 3.43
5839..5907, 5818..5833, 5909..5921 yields 4.7 Angstrom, 3.84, 3.44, 3.57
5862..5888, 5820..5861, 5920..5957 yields -0.5 Angstrom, 3.61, 3.67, 3.58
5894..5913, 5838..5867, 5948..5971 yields 0.8 Angstrom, 3.53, 3.29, 3.31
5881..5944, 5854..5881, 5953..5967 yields -0.5 Angstrom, 3.55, 3.52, 3.43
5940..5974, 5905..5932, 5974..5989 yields 3.1 Angstrom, 3.73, 3.35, 3.66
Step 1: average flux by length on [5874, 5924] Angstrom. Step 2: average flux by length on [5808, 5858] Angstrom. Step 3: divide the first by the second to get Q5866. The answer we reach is 0.9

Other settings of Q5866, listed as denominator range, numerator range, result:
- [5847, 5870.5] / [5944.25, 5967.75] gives 0.94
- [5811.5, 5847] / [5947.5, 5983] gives 0.92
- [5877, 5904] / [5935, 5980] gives 1.07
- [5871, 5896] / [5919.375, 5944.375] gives 1.10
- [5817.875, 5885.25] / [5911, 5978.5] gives 0.97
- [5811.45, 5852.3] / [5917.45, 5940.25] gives 1.03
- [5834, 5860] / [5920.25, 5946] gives 1.06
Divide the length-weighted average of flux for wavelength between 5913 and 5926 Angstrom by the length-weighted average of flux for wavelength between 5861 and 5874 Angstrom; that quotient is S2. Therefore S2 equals 1.0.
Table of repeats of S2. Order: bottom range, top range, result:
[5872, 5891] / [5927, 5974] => 0.97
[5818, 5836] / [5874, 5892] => 0.92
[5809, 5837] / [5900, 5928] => 0.97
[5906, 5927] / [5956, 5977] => 0.93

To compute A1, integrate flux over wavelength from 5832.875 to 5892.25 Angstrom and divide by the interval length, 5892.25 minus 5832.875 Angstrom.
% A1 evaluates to 3.54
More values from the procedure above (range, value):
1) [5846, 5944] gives 3.52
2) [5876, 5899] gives 3.28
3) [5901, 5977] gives 3.53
